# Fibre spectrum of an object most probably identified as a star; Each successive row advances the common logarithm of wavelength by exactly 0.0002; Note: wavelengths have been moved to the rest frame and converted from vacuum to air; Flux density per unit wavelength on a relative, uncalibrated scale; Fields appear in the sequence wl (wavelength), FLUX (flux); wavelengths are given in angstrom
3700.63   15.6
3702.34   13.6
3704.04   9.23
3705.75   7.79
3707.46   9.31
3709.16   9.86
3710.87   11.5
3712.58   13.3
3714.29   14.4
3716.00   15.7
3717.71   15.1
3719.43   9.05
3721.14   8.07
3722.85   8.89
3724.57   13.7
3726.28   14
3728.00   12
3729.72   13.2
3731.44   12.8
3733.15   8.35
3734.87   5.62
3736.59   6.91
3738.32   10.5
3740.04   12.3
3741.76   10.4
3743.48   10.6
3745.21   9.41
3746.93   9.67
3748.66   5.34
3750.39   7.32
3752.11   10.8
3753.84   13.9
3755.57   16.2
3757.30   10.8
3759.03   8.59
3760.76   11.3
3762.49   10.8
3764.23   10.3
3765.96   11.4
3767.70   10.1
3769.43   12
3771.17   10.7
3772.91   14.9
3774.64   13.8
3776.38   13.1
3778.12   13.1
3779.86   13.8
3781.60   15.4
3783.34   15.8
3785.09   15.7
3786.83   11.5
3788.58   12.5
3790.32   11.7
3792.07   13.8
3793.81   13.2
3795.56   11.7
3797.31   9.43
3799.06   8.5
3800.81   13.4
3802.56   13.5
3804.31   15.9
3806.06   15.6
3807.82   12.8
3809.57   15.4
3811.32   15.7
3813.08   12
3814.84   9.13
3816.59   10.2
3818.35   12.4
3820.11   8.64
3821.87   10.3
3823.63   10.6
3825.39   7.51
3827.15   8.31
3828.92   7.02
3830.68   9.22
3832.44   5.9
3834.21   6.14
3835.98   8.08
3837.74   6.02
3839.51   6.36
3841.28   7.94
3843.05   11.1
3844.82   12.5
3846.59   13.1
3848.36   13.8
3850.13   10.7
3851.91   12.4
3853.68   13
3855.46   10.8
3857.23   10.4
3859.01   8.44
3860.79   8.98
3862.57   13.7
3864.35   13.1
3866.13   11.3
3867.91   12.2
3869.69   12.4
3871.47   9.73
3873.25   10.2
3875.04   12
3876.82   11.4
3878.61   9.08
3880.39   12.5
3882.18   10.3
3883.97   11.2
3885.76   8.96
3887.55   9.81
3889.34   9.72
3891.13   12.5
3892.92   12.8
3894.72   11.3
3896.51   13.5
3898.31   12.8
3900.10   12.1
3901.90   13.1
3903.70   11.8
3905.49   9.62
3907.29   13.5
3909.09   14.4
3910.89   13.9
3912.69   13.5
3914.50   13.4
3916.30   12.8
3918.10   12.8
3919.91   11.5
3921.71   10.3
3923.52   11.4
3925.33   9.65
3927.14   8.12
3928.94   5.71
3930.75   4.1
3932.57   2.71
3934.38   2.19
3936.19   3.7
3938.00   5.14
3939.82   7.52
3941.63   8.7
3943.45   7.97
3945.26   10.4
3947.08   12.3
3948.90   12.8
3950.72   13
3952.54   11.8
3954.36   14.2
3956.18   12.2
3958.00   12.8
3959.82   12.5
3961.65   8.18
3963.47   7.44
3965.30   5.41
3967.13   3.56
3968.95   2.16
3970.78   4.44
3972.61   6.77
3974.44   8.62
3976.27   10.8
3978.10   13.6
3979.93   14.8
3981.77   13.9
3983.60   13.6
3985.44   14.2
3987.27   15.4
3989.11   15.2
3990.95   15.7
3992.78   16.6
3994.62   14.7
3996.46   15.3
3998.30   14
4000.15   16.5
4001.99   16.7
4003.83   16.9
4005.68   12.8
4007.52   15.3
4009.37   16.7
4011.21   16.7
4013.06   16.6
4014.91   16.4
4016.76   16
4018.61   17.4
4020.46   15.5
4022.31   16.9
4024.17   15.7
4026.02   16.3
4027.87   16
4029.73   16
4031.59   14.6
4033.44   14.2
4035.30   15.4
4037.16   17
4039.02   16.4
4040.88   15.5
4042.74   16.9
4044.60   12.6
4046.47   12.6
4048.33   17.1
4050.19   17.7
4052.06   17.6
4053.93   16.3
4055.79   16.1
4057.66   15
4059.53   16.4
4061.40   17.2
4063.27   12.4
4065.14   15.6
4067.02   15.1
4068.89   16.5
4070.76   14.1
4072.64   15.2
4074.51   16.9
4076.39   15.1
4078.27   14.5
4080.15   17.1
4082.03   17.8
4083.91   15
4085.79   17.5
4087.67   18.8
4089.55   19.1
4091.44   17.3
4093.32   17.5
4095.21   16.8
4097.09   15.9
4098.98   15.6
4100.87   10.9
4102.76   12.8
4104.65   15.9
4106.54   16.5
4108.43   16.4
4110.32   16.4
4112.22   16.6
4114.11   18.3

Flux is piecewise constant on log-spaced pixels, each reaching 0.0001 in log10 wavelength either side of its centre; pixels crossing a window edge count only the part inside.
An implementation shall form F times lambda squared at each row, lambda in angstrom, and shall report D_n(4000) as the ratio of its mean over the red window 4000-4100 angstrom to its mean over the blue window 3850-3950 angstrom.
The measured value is 1.65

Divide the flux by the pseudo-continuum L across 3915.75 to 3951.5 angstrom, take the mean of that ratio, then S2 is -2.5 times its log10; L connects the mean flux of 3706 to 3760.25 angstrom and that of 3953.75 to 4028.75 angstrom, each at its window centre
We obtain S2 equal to 0.43 mag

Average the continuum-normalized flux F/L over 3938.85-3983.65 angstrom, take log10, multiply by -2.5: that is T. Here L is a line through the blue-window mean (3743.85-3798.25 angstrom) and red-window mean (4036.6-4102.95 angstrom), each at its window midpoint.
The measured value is 0.41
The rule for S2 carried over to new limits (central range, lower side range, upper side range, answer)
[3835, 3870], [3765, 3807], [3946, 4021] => 0.197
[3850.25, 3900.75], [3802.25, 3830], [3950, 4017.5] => 0.061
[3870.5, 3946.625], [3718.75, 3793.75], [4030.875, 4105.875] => 0.306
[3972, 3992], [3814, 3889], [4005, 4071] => 0.082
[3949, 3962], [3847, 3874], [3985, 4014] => 0.161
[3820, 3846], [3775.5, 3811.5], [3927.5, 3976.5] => 0.386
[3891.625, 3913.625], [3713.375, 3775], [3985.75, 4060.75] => 0.088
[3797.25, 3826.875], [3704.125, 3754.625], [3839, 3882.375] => -0.081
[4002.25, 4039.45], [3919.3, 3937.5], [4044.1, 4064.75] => -0.203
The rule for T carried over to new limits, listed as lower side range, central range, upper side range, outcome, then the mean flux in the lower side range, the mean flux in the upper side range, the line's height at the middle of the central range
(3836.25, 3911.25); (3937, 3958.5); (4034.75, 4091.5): 0.23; 11.3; 16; 13.1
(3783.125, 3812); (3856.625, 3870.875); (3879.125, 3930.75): 0.07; 13.2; 11.4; 12.1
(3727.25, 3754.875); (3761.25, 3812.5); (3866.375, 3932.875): -0.25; 9.97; 11.1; 10.3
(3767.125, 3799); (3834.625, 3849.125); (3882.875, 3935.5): 0.21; 12.8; 10.6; 11.8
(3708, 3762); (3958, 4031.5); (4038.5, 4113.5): 0.11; 10.9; 15.9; 14.7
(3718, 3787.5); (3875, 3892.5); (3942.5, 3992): 0.03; 11.3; 10.9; 11.1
